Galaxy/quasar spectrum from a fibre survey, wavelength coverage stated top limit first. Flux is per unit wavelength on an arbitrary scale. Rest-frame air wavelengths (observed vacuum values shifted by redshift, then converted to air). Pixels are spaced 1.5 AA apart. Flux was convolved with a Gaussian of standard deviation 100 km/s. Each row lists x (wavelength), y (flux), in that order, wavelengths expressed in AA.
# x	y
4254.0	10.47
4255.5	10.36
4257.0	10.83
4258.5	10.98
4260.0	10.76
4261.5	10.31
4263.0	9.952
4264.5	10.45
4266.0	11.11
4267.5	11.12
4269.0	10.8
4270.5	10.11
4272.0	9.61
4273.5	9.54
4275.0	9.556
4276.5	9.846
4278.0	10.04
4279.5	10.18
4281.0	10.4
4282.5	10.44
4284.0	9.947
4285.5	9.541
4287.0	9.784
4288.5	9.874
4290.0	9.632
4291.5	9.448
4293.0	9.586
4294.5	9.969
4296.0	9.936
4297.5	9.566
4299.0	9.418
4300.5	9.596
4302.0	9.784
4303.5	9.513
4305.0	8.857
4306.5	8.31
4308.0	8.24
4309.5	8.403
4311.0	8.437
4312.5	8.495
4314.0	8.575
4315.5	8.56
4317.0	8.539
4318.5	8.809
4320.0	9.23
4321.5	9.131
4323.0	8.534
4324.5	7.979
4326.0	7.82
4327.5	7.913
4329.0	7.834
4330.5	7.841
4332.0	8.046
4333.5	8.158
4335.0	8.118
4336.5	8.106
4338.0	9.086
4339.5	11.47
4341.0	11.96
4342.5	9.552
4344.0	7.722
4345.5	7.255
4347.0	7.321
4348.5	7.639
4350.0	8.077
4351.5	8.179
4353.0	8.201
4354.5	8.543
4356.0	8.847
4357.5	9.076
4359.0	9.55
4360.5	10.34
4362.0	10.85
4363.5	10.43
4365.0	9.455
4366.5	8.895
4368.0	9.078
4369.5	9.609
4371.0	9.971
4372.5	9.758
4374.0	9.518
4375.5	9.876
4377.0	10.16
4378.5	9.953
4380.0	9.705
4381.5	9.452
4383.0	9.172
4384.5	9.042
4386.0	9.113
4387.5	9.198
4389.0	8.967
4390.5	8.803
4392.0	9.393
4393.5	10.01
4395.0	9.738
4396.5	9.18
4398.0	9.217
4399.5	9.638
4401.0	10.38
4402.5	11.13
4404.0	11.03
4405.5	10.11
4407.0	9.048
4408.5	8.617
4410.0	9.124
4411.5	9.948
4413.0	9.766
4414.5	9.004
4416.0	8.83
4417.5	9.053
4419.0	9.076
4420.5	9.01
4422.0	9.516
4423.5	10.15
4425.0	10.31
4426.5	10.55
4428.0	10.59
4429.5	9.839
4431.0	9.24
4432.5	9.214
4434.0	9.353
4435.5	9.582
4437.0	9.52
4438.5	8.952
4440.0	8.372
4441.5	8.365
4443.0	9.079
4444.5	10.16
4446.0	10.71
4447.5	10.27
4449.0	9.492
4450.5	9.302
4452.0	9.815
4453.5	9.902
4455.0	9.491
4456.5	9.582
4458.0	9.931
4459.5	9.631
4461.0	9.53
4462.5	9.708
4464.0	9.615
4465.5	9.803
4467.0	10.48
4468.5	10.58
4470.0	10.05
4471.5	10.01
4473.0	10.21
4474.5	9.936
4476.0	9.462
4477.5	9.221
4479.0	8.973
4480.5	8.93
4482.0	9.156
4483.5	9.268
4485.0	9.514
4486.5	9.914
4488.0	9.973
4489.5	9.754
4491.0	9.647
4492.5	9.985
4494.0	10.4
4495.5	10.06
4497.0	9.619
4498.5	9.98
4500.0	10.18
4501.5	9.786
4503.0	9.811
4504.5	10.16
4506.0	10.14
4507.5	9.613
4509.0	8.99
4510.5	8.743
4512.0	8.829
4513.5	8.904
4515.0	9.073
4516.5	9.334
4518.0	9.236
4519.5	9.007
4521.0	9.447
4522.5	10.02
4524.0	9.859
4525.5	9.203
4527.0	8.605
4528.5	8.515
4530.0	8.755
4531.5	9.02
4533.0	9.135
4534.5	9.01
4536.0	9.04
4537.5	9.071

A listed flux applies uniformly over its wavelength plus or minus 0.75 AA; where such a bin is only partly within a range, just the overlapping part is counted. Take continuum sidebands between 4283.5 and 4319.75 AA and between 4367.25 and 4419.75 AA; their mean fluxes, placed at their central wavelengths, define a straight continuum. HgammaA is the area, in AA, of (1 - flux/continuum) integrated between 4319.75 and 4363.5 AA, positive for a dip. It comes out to 2.9 AA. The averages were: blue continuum 9.2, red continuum 9.53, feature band 8.73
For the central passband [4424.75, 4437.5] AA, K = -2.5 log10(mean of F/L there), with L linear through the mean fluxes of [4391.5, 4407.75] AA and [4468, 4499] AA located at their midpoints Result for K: 0.01 mag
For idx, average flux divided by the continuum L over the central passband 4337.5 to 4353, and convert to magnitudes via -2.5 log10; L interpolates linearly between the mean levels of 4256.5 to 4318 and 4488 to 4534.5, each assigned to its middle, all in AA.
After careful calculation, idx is 0.10 mag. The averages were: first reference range 9.7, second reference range 9.46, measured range 8.79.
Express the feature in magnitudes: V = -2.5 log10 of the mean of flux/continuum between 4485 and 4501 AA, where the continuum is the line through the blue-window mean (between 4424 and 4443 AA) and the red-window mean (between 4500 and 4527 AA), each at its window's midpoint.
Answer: -0.06 mag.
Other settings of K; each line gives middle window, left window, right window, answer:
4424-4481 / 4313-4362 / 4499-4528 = -0.061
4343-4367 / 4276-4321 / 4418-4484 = 0.081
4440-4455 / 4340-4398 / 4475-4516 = -0.018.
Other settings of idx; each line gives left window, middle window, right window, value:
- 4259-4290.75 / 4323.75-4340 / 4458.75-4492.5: 0.198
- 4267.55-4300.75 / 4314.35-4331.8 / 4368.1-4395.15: 0.164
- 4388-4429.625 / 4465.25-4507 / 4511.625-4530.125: -0.058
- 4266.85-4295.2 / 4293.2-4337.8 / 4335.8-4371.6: 0.105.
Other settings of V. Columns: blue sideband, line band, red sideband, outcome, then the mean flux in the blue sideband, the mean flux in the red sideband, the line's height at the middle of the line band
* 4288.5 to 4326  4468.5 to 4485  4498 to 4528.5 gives -0.03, 9.02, 9.42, 9.35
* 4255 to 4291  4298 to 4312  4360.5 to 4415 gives 0.13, 10.2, 9.63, 10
